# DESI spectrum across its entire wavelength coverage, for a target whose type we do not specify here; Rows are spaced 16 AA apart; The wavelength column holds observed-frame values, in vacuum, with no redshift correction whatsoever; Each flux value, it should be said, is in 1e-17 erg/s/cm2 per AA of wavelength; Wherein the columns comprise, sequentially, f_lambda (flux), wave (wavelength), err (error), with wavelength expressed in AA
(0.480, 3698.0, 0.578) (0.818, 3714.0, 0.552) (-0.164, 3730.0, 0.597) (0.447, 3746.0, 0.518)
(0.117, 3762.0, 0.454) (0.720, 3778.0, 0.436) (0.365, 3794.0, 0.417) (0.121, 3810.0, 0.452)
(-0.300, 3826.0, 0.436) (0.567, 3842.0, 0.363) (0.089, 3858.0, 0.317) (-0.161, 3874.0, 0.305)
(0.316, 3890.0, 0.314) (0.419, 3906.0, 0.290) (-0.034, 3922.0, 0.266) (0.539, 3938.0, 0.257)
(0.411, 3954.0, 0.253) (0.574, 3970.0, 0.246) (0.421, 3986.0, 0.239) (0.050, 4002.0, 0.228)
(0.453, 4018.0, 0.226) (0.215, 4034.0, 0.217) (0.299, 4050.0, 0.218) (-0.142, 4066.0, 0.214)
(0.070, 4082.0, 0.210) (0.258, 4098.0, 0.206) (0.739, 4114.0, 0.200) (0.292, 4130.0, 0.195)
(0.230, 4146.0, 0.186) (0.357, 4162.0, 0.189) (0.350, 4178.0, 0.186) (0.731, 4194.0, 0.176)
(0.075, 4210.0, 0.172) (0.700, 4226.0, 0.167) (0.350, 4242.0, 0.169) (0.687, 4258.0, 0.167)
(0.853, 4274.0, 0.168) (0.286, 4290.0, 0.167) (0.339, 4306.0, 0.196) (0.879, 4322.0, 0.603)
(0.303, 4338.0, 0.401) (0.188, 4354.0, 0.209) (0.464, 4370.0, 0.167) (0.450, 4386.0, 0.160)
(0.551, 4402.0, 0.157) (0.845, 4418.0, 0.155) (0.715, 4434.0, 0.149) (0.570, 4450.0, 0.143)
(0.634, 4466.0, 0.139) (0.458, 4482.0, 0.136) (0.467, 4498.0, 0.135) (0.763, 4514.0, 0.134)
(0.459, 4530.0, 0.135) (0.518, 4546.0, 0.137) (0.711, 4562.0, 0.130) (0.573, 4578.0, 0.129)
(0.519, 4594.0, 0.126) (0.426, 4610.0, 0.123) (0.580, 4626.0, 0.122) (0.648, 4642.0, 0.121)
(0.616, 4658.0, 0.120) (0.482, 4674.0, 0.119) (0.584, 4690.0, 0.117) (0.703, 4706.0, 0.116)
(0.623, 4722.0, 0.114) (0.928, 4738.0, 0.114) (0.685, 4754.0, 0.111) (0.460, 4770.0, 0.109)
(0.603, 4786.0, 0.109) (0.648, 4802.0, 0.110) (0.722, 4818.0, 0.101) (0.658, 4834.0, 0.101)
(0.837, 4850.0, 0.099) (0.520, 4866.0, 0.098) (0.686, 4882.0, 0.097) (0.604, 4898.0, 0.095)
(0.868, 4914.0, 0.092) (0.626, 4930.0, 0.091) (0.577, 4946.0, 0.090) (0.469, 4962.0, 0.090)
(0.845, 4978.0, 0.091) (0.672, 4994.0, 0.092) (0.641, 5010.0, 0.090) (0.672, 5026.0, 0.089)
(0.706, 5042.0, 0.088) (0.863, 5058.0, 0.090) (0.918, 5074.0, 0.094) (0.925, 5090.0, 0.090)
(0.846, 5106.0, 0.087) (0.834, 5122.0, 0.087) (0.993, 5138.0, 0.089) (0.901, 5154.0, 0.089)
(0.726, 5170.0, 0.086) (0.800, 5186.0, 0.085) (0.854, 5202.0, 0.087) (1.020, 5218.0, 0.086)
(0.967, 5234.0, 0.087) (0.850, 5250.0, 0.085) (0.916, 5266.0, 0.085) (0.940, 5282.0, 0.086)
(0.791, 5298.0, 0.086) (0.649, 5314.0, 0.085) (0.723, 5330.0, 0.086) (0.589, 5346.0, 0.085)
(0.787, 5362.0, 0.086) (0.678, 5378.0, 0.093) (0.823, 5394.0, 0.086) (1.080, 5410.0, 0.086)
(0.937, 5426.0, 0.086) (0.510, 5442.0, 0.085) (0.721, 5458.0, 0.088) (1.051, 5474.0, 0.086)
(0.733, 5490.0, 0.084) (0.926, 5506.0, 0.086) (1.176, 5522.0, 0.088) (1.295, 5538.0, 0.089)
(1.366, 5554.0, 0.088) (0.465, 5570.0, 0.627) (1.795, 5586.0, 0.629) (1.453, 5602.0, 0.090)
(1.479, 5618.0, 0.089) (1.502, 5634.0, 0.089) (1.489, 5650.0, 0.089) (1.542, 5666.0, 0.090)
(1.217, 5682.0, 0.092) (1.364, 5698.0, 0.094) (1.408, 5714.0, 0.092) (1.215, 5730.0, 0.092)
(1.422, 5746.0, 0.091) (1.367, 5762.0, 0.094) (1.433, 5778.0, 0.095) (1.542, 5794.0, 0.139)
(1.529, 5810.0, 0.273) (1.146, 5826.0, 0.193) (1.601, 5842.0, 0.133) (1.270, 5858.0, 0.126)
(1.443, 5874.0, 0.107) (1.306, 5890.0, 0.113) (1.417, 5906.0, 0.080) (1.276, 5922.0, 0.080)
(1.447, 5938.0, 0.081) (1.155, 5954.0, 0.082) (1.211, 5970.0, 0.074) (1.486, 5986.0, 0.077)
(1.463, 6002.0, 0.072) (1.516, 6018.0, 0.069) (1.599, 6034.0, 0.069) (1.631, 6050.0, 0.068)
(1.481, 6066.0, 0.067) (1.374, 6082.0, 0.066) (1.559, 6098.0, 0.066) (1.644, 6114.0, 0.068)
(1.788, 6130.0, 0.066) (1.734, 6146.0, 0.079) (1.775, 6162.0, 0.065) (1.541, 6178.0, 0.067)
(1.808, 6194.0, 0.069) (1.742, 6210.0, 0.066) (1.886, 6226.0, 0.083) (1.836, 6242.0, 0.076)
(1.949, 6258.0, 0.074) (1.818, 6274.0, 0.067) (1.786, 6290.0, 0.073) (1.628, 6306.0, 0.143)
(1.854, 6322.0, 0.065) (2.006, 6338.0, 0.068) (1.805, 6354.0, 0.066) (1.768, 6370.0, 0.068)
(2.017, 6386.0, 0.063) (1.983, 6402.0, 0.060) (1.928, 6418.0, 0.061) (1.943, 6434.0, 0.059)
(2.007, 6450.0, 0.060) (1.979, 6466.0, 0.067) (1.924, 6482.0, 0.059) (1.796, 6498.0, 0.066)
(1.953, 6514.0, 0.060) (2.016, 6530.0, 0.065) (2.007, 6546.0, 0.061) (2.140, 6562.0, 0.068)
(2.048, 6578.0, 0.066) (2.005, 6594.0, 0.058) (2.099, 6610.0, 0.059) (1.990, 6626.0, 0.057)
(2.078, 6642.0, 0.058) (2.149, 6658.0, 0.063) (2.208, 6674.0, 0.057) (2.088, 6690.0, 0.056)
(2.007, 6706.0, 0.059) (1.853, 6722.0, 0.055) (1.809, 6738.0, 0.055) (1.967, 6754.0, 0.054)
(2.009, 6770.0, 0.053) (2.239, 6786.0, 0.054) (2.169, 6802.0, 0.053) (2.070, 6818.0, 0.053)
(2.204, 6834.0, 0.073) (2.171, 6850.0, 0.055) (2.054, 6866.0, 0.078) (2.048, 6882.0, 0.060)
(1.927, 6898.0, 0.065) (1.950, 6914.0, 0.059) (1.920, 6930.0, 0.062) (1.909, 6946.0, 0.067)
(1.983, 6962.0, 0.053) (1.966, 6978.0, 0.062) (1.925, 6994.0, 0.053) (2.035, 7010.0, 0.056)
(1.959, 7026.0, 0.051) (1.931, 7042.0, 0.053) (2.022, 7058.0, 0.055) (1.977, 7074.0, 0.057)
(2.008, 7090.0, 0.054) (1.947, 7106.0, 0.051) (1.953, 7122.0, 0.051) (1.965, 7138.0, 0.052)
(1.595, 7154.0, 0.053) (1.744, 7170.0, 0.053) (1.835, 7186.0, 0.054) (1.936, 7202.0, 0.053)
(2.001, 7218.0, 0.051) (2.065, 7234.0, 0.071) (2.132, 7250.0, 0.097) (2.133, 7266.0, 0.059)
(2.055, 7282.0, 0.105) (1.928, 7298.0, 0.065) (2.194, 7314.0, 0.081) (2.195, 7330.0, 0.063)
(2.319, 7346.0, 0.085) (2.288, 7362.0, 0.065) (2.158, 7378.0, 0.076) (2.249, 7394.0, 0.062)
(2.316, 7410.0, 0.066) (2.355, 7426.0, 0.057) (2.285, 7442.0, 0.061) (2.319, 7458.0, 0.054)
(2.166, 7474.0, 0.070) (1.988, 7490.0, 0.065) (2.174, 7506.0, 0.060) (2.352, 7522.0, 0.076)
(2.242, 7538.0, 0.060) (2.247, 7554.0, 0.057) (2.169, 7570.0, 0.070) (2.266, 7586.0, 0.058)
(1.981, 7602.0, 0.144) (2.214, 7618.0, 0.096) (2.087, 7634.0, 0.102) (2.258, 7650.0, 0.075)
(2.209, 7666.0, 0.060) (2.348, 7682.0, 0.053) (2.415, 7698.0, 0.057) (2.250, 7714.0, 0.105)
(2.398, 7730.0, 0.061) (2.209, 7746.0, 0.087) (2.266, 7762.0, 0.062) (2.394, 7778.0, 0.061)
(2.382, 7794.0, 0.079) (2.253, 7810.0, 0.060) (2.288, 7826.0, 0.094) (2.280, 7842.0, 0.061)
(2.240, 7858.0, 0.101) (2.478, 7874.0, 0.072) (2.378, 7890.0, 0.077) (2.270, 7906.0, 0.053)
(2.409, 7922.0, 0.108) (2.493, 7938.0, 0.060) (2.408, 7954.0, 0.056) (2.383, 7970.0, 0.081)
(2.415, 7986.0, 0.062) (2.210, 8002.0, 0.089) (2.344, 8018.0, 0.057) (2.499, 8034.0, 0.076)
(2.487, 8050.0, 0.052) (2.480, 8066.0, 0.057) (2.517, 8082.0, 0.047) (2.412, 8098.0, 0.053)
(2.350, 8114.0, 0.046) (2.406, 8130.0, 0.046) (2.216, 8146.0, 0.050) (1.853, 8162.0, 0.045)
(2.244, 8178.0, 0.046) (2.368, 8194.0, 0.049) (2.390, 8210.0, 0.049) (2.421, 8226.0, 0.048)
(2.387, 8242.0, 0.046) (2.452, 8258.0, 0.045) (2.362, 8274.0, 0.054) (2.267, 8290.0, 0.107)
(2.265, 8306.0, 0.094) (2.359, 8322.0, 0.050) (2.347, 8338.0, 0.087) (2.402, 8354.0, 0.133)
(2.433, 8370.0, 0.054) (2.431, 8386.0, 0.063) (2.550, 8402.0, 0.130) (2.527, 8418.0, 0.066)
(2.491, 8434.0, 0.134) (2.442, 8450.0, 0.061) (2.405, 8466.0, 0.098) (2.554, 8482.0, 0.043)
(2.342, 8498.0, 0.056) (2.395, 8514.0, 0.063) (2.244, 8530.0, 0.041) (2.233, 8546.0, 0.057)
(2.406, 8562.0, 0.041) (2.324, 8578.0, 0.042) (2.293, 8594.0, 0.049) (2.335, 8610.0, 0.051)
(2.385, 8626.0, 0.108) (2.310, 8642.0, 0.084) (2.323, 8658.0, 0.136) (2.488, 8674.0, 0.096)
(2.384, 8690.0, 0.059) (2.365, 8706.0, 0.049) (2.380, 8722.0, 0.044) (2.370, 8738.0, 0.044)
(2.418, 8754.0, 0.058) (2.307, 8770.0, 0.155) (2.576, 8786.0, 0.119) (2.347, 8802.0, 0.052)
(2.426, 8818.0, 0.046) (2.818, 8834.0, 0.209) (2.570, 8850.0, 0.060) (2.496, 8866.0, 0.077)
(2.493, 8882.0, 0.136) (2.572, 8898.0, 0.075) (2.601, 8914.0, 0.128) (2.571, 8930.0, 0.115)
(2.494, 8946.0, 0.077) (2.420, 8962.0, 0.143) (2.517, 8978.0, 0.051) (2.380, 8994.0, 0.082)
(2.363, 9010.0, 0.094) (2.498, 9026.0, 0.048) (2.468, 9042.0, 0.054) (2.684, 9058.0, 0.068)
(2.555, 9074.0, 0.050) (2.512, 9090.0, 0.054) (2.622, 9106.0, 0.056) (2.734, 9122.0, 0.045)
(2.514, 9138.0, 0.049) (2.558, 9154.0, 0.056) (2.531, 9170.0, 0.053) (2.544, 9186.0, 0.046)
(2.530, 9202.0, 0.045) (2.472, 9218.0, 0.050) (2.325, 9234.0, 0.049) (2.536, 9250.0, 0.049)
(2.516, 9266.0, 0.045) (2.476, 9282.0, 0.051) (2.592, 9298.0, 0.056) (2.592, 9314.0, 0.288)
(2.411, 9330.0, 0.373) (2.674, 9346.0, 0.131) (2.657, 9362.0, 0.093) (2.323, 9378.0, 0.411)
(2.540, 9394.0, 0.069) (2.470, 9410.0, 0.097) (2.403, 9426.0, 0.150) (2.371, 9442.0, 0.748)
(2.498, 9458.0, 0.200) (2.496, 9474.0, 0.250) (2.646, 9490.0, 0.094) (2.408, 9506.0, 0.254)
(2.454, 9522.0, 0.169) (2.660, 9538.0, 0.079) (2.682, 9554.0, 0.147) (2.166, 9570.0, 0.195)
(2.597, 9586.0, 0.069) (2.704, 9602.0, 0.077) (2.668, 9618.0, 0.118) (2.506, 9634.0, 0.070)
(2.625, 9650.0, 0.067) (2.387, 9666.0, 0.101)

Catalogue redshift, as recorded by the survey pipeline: 0.38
